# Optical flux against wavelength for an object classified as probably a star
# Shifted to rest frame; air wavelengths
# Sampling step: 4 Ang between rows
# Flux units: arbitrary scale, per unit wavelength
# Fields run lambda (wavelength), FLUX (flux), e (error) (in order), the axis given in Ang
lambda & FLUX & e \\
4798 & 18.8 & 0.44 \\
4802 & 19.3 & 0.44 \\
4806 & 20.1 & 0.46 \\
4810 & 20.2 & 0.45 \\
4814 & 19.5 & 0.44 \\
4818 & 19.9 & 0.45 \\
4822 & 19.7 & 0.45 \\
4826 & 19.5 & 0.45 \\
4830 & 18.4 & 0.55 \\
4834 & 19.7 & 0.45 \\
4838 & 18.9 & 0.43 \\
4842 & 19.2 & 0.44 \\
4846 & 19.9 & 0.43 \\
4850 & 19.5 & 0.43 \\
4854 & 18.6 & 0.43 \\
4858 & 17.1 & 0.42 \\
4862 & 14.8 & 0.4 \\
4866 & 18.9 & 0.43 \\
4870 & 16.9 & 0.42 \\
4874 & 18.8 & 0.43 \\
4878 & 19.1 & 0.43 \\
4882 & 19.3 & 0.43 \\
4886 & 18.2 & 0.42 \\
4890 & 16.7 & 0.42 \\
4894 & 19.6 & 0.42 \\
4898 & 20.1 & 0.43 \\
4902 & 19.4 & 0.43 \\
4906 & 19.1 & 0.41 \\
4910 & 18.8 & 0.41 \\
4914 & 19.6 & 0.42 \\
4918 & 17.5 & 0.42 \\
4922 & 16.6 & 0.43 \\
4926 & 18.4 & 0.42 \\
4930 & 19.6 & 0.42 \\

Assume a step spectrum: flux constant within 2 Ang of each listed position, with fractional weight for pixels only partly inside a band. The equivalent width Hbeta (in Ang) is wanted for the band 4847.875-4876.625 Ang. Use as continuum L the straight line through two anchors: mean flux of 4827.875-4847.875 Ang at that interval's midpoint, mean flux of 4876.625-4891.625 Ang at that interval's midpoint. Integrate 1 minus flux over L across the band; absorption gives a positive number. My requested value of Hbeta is 1.40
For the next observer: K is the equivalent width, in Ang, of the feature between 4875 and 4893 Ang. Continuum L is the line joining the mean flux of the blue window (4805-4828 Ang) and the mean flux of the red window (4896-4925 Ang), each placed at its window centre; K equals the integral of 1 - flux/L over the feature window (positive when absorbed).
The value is 0.6 Ang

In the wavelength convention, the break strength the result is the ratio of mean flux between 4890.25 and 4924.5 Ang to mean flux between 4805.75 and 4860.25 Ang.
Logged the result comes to 1.0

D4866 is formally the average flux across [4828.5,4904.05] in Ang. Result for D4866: 18.6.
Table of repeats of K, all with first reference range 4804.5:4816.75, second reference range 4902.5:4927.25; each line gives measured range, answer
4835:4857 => 0.3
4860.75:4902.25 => 1.1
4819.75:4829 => 0.1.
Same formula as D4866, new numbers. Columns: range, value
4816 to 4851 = 19.4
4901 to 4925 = 18.5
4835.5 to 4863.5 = 18.4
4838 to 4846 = 19.3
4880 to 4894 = 18.3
